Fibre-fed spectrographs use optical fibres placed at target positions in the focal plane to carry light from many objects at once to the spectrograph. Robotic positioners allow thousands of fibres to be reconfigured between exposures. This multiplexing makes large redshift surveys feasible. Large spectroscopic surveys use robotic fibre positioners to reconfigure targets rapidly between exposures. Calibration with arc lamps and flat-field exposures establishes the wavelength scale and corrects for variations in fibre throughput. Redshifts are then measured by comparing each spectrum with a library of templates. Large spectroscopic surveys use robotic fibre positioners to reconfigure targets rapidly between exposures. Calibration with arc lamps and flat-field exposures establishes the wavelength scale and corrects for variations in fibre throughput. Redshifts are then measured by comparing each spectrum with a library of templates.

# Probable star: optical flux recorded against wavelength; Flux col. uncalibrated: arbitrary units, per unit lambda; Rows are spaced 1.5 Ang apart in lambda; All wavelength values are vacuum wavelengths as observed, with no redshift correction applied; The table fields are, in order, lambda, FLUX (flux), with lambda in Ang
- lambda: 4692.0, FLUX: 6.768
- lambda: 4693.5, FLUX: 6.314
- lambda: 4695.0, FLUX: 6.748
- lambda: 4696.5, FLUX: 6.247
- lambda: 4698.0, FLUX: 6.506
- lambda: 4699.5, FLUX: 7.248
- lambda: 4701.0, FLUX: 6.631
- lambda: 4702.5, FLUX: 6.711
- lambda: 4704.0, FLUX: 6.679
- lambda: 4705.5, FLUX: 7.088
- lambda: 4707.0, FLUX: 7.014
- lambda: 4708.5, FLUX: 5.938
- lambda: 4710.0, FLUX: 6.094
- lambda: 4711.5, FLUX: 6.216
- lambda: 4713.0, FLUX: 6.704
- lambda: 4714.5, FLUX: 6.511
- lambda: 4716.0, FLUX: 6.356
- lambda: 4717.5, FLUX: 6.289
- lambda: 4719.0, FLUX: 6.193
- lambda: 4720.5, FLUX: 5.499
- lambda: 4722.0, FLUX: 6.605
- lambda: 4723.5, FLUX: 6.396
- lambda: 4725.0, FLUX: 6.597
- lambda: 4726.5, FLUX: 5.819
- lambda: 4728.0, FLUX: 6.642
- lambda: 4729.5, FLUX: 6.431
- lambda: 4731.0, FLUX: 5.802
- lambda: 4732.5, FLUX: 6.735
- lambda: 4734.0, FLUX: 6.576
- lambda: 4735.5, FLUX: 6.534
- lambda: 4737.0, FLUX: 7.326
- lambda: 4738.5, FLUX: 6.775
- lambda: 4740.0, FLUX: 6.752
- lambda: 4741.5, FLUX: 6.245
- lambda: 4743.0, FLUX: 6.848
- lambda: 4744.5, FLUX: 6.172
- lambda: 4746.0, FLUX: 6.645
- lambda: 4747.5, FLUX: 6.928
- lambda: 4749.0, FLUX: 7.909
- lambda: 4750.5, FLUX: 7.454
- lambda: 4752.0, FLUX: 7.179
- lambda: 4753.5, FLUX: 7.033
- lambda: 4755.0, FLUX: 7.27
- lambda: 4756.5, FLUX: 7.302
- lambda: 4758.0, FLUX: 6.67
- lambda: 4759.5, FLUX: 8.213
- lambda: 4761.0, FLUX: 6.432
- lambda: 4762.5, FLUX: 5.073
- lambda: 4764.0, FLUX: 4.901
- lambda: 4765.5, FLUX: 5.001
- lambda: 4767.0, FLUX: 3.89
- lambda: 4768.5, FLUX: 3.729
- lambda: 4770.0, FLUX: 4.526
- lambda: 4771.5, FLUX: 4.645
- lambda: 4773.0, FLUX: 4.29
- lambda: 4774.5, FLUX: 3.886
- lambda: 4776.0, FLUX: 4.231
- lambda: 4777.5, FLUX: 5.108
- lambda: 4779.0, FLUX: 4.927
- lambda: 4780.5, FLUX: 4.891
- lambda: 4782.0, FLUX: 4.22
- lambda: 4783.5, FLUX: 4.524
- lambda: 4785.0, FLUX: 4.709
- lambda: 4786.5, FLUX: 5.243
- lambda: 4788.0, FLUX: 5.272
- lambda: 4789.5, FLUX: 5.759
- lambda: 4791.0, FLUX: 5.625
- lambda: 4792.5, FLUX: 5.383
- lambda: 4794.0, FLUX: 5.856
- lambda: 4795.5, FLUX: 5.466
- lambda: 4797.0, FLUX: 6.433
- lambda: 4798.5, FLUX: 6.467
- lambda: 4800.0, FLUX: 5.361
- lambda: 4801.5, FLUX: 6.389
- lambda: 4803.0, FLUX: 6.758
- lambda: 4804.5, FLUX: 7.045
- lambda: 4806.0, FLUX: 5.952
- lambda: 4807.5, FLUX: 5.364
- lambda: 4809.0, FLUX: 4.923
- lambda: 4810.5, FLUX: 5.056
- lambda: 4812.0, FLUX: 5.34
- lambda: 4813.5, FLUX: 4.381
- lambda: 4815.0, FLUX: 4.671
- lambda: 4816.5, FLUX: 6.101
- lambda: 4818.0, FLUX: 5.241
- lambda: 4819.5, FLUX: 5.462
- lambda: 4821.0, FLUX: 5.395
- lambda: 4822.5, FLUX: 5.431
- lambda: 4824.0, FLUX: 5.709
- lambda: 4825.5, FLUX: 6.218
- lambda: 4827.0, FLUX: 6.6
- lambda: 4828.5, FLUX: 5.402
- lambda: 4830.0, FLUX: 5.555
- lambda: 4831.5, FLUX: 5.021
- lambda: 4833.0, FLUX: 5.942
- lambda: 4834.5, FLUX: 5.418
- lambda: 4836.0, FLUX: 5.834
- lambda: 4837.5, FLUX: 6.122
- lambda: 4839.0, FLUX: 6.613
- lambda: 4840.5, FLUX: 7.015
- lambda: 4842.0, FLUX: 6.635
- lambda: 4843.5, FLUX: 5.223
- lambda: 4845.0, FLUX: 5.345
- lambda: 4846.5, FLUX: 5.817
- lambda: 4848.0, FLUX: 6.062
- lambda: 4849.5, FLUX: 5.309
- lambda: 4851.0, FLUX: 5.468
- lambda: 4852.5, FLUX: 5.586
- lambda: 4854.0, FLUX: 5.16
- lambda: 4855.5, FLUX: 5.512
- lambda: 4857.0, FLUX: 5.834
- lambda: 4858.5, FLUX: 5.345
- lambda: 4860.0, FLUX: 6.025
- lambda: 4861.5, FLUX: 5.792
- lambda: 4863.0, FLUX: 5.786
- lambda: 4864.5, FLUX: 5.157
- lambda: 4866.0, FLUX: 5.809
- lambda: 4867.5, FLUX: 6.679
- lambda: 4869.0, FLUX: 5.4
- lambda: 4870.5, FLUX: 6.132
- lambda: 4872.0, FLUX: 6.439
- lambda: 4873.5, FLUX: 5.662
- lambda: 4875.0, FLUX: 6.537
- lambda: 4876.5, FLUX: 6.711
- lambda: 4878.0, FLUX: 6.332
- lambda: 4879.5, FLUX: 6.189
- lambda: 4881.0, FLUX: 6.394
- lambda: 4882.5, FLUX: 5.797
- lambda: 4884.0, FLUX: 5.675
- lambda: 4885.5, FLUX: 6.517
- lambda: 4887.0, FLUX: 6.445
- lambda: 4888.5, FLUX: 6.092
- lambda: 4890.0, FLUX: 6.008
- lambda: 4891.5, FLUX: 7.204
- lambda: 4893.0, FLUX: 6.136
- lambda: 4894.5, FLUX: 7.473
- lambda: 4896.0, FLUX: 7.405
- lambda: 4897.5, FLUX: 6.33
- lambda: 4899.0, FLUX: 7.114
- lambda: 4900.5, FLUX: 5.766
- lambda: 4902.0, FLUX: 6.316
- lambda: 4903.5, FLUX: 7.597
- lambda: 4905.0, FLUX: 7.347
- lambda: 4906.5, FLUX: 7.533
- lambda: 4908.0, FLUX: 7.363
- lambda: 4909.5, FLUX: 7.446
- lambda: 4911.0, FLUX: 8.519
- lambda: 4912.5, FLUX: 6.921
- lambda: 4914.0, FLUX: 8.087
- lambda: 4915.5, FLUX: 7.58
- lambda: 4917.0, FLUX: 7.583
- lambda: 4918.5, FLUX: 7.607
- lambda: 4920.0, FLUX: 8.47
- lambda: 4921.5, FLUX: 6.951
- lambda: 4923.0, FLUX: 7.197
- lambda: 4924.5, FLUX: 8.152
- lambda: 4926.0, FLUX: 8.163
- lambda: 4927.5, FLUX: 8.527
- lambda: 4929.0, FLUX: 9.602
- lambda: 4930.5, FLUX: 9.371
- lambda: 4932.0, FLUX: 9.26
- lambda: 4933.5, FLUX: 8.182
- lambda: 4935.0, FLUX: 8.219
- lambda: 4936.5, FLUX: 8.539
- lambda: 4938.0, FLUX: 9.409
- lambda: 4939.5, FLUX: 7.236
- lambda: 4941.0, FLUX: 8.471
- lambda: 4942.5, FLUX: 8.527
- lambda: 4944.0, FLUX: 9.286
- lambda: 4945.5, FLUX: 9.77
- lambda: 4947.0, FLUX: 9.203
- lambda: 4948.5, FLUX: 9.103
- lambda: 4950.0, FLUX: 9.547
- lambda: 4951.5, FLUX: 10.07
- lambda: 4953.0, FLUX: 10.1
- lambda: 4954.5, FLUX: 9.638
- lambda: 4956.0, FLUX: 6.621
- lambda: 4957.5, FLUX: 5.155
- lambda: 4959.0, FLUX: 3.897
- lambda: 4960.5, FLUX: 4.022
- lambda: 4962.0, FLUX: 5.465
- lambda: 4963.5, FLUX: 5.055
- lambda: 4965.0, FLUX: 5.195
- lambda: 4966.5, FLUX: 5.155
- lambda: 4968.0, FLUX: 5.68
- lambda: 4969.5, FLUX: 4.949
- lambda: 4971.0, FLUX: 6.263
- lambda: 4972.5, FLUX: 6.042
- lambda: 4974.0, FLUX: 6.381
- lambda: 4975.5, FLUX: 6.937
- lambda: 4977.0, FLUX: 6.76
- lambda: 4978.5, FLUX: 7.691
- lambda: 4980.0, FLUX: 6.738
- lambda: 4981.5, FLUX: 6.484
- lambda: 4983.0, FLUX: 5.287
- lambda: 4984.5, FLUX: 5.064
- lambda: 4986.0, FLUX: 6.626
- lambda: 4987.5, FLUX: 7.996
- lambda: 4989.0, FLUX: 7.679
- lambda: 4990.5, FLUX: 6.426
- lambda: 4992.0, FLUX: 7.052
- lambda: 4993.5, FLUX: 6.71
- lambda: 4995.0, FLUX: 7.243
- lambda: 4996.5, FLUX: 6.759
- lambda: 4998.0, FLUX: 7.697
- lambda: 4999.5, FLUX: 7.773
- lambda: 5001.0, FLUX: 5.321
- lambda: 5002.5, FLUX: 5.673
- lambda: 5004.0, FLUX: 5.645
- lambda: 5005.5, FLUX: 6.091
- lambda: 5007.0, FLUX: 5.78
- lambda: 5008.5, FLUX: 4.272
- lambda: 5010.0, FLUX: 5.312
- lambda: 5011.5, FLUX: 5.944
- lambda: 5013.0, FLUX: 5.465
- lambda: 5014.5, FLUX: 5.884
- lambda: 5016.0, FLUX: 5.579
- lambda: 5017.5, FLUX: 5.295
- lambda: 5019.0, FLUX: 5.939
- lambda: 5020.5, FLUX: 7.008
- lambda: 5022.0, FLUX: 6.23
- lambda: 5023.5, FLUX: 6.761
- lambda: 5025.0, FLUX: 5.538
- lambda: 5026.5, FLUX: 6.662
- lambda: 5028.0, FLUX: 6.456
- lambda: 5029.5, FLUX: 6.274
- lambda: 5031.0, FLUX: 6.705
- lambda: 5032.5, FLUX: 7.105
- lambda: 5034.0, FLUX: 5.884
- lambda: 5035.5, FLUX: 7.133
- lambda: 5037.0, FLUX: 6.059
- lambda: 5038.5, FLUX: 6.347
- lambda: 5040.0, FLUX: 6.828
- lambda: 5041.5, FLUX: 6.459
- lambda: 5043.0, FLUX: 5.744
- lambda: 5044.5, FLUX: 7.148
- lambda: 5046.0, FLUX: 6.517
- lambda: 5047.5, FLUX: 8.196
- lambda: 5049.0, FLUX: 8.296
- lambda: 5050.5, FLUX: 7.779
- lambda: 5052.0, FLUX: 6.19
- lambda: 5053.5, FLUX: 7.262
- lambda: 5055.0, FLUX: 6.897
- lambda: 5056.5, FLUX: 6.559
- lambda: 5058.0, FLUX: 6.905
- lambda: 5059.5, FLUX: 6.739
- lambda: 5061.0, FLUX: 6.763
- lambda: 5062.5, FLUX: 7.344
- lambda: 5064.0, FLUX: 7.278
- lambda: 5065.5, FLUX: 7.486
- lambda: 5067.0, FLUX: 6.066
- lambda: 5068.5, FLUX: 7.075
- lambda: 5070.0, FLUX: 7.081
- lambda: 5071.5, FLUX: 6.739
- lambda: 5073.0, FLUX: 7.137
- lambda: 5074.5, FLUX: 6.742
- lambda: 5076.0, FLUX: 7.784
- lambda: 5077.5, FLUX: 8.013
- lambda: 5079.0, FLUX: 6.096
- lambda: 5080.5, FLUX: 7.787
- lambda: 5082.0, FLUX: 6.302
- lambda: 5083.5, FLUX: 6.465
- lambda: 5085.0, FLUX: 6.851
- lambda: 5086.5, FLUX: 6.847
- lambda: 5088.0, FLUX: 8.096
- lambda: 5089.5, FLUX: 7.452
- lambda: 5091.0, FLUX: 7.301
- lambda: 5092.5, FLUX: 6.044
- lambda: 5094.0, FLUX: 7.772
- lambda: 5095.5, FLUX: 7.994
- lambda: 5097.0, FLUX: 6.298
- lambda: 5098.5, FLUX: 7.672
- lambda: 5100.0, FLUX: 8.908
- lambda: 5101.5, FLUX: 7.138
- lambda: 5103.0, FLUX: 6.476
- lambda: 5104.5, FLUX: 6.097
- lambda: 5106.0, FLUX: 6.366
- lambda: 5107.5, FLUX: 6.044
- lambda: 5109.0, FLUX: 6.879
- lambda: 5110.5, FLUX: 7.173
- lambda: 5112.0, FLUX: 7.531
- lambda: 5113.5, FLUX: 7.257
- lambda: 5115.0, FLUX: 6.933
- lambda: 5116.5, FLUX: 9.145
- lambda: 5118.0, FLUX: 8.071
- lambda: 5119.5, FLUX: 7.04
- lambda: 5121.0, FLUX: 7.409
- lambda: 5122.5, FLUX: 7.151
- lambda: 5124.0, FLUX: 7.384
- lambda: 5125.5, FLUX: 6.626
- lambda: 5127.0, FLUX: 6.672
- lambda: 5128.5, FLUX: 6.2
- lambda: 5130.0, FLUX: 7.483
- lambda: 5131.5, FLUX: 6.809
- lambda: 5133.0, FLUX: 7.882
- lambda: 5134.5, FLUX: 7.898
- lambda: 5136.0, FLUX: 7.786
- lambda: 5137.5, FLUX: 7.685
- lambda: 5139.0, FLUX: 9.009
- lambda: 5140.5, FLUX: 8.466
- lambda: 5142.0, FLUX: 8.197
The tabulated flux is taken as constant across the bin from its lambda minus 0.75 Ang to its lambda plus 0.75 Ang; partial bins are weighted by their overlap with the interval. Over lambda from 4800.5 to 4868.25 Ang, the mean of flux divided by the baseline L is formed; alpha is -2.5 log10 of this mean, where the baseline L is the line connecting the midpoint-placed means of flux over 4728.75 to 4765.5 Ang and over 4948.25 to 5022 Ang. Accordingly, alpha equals 0.15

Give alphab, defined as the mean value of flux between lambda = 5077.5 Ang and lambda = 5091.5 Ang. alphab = 7.07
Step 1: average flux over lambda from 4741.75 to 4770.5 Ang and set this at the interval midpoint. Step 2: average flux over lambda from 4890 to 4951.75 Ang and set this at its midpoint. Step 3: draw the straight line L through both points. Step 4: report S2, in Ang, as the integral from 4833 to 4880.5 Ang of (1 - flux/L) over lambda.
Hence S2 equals 9.16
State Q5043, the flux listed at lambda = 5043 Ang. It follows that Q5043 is 5.744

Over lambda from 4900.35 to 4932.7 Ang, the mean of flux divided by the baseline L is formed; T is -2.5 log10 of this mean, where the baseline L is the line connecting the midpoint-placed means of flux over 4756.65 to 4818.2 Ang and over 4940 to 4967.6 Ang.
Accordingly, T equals -0.13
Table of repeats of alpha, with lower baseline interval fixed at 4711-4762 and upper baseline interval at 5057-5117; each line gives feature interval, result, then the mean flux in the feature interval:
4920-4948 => -0.233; 8.56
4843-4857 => 0.228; 5.52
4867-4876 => 0.116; 6.14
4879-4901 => 0.067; 6.45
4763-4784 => 0.437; 4.49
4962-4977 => 0.201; 5.78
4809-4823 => 0.284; 5.21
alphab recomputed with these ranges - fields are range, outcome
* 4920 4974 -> 7.6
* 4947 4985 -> 6.59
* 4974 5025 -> 6.33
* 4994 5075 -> 6.54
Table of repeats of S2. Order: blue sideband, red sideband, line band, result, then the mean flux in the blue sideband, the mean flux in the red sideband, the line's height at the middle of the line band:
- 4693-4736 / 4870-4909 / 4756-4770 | 1.9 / 6.45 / 6.57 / 6.48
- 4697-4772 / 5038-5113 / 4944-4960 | -3.5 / 6.38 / 7.02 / 6.79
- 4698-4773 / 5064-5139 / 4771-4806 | 6.1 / 6.35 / 7.19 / 6.47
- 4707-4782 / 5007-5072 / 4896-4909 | -1.3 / 6.08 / 6.53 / 6.32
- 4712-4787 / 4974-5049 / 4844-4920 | -2.6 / 5.98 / 6.43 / 6.21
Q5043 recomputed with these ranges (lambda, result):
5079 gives 6.096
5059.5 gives 6.739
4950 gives 9.547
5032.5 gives 7.105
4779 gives 4.927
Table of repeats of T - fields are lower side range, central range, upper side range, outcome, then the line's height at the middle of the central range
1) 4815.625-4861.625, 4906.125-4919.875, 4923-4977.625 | -0.107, 6.95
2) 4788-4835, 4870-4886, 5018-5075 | -0.042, 5.98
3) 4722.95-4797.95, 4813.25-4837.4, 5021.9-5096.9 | 0.101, 6.11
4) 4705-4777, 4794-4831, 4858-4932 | 0.146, 6.52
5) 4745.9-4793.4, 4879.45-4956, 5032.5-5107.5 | -0.235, 6.27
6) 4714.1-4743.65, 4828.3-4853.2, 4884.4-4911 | 0.161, 6.72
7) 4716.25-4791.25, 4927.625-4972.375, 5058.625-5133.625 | -0.155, 6.61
